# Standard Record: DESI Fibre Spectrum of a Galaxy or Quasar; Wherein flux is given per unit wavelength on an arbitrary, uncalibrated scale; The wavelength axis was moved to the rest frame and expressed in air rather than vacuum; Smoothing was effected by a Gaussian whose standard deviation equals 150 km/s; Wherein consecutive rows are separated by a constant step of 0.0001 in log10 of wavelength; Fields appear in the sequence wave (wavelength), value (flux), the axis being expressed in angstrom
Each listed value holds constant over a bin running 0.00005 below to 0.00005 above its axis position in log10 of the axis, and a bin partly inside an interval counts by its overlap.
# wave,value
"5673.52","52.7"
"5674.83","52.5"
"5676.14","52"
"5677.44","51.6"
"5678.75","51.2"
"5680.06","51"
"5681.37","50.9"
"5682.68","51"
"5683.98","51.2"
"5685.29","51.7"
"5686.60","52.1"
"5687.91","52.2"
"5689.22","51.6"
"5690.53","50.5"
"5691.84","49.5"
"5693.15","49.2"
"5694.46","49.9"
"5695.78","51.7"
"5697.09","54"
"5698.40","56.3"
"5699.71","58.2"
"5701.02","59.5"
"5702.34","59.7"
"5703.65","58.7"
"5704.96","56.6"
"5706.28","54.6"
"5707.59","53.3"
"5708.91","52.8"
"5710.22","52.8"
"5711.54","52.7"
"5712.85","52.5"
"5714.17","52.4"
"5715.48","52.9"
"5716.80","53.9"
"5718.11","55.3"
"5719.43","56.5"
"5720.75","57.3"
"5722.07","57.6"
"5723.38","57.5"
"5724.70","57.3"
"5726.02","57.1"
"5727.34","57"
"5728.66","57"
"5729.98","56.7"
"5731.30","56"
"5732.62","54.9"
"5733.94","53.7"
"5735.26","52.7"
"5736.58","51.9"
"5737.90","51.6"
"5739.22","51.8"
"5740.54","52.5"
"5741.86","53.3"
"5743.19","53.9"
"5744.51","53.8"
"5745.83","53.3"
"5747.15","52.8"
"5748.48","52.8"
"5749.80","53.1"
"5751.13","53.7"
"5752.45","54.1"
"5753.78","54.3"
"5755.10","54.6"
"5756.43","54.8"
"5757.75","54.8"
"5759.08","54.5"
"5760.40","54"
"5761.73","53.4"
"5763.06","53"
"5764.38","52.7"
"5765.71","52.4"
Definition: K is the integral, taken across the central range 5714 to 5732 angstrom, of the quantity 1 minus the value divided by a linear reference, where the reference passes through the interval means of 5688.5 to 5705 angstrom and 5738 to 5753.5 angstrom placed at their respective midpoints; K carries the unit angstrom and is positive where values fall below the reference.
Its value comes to -0.8 angstrom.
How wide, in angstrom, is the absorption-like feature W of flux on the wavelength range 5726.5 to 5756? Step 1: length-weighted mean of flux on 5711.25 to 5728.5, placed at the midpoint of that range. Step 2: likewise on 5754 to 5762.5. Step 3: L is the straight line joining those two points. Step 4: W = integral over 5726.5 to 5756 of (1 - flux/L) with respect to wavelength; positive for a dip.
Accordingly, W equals 0.51 angstrom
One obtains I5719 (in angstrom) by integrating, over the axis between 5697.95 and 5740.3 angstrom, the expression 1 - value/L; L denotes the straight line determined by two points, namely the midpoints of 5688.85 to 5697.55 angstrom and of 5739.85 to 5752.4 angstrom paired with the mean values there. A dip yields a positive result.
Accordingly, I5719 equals -2.64 angstrom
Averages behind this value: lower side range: 50.8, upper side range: 53.3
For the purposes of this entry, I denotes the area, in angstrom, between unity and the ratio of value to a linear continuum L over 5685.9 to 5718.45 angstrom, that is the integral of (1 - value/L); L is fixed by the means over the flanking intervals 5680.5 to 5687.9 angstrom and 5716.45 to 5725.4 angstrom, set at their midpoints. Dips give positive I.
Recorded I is 0.2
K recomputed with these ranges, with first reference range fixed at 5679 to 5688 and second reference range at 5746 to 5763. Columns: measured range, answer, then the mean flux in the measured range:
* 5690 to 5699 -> 0.0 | 51.6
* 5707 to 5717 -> -0.1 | 52.8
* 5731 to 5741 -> 0.0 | 53.1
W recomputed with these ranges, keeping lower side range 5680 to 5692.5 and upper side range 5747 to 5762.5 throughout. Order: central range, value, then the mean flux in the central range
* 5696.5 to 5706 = -1.04 angstrom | 57.5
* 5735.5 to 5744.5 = 0.12 angstrom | 52.6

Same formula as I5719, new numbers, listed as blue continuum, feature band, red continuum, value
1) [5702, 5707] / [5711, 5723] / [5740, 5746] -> 0.3 angstrom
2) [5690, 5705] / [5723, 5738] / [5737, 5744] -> -0.7 angstrom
